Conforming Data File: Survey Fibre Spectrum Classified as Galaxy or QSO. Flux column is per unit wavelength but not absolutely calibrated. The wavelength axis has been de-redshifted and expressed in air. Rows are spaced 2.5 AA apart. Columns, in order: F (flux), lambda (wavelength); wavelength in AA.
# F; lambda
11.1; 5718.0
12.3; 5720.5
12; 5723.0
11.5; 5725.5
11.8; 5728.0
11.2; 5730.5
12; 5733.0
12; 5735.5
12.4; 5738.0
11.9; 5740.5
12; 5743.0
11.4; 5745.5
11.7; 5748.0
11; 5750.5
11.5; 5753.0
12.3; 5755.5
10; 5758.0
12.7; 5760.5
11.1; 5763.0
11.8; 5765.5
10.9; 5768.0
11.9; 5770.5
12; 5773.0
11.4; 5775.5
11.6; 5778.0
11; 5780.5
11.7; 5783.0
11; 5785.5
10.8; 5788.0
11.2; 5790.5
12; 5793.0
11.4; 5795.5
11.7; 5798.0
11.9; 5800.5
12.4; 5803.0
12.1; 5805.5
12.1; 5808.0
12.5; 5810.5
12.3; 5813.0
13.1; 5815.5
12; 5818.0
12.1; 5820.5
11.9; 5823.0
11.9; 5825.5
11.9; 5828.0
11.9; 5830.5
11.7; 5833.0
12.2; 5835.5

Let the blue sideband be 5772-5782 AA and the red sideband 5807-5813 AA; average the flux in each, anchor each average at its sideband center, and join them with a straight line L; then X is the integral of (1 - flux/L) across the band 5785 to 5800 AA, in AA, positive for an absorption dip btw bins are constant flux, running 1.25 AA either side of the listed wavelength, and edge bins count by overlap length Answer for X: 0.61 AA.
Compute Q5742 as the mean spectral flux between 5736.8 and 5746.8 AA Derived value 11.9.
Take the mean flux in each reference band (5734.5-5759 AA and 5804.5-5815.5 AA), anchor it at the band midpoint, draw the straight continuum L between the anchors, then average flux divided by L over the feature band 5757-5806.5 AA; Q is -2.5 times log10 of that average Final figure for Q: 0.05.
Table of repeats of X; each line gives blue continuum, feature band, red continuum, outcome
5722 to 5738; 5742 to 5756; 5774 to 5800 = 0.07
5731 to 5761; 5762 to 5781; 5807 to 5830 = 0.62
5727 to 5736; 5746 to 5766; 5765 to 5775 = 0.28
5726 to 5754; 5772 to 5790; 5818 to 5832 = 0.73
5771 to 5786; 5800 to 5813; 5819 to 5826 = -0.47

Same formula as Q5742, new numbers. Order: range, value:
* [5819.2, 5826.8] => 12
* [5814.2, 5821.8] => 12.4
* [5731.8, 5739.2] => 12.1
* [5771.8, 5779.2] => 11.7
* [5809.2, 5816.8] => 12.6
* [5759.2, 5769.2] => 11.6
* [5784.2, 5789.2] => 10.9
